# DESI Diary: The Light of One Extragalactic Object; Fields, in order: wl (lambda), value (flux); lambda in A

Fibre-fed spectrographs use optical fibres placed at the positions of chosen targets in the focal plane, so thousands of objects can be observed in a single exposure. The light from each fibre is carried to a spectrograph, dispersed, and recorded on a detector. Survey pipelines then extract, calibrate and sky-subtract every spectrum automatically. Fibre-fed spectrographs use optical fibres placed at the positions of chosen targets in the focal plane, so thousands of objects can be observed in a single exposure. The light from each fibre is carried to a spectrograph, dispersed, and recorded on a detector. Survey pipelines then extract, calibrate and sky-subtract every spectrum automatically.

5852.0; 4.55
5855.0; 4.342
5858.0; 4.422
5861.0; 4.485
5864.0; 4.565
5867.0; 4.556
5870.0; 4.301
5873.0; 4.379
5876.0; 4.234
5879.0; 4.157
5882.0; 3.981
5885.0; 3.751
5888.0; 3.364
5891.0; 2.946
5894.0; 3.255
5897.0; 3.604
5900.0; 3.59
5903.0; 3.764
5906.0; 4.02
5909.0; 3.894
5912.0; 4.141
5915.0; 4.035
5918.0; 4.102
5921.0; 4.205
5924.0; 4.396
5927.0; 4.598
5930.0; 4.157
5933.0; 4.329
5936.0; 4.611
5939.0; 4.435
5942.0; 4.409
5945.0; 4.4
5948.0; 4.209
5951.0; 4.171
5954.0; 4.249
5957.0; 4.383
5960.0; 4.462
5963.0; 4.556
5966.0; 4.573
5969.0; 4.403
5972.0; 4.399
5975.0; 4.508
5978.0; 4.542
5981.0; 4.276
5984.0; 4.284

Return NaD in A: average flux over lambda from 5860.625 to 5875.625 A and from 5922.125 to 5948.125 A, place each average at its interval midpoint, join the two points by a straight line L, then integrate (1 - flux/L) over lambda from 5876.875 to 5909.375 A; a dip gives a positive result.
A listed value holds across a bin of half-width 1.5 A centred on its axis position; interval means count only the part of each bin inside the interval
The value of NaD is 5.5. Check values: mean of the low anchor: 4.44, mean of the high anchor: 4.4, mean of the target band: 3.67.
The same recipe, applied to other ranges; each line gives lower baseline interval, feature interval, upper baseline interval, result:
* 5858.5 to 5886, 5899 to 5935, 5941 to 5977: 1.9 A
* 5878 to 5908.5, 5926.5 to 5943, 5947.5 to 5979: -1.3 A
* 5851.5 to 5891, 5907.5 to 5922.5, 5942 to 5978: 0.7 A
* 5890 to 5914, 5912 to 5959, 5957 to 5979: -2.6 A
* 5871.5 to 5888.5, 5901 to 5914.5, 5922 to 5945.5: 0.9 A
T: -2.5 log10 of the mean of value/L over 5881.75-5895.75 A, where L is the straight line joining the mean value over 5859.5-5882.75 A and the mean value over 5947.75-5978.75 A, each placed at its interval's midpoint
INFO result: 0.264 mag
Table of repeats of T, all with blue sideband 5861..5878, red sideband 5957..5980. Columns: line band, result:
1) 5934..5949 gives 0.011 mag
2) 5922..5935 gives 0.019 mag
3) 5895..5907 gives 0.192 mag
